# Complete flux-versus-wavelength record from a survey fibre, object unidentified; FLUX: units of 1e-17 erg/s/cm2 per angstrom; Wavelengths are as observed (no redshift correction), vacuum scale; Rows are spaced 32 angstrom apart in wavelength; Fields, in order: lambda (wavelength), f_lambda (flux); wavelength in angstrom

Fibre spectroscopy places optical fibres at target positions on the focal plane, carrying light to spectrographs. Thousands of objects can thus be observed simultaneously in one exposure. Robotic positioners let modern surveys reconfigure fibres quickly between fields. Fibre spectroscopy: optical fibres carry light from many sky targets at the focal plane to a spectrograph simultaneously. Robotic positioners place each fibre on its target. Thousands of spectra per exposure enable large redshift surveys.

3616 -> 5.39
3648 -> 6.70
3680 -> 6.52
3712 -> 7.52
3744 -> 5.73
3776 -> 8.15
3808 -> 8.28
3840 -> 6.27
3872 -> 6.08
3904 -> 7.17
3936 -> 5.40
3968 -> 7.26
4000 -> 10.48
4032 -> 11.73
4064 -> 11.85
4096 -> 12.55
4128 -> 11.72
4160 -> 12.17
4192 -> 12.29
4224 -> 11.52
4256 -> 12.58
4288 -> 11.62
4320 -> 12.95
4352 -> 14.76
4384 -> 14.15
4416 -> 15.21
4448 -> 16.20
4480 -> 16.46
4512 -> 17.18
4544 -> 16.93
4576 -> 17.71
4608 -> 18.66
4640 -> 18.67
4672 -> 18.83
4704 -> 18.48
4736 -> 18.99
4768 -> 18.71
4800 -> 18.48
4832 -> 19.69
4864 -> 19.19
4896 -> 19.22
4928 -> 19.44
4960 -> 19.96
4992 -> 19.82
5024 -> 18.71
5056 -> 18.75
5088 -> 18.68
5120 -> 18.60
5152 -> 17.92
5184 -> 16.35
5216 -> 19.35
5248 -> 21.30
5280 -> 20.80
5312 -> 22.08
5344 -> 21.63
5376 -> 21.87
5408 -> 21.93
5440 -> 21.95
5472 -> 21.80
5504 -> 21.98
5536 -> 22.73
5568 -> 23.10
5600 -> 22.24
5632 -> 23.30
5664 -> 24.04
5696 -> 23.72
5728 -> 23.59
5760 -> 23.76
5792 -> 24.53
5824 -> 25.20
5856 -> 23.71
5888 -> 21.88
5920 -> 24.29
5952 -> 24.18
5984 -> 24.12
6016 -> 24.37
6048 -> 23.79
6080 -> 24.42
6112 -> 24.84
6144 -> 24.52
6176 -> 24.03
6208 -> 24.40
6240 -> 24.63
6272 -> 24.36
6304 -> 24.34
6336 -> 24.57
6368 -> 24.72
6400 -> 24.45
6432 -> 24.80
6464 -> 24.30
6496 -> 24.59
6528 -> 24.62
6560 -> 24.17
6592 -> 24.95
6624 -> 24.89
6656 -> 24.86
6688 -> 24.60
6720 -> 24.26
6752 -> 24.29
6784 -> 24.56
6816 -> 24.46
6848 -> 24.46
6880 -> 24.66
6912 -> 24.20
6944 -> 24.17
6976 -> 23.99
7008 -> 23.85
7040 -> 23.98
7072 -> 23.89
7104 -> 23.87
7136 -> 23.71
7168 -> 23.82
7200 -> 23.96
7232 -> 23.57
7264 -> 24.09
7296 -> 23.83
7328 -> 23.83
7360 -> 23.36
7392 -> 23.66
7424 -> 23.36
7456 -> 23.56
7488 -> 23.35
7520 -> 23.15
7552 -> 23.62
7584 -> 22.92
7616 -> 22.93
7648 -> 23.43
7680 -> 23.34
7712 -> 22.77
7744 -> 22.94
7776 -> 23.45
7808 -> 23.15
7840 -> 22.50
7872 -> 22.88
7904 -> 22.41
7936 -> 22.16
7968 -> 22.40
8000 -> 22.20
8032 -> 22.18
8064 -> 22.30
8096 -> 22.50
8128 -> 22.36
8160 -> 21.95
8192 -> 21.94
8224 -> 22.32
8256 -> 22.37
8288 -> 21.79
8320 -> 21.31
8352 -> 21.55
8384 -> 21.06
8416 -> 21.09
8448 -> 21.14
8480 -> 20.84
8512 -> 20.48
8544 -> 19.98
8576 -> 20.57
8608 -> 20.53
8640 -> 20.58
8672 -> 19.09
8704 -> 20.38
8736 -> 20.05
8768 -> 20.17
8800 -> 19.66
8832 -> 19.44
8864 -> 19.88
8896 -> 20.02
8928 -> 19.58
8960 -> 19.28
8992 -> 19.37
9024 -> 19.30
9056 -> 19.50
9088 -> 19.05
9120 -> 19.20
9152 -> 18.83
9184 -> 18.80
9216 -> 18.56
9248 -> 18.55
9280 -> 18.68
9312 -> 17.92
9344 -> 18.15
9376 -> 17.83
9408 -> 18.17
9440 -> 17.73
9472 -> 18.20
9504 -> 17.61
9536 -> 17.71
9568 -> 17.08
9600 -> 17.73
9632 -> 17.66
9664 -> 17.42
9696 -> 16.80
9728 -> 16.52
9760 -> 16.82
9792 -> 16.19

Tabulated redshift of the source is 0.00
